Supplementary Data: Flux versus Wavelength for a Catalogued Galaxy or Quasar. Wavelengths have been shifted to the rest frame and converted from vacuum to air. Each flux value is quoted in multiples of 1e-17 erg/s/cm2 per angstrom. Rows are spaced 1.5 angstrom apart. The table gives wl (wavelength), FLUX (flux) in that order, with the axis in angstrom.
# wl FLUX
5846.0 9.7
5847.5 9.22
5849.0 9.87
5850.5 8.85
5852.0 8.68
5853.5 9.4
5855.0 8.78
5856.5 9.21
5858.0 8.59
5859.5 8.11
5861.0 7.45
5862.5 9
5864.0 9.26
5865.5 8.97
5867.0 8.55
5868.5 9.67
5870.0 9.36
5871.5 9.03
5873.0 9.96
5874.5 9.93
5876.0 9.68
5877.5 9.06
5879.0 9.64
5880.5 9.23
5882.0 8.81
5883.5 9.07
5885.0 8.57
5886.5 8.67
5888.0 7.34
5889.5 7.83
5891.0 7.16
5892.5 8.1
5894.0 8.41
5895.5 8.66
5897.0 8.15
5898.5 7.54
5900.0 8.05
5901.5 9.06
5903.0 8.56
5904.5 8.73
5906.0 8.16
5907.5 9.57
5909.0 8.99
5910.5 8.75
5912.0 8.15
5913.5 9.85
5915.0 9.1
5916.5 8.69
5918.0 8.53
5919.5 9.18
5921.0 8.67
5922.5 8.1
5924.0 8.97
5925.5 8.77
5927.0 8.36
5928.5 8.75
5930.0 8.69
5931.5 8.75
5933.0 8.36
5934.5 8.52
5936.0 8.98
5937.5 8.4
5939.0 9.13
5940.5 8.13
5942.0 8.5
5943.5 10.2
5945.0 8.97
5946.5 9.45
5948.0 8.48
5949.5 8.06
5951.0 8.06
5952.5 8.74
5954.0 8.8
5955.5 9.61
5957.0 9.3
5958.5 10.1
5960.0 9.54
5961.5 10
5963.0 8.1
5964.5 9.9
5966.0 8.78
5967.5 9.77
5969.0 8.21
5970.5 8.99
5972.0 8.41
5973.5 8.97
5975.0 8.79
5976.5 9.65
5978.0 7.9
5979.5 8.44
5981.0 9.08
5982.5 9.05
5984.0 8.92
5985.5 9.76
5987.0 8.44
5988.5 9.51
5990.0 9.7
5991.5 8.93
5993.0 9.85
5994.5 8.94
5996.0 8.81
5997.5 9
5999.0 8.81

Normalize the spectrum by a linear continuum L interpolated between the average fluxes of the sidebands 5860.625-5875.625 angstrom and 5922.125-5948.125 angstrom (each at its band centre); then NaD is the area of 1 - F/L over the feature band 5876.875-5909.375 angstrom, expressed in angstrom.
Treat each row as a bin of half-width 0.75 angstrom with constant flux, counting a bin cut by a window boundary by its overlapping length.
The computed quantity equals 1.8 angstrom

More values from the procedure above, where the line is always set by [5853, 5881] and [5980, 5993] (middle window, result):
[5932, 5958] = 1.0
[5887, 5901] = 1.8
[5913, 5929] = 0.6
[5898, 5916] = 0.8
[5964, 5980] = 0.5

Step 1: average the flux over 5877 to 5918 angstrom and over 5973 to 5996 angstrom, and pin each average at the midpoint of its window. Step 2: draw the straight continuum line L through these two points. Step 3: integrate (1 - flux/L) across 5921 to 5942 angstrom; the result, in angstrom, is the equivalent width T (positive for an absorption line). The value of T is 0.4 angstrom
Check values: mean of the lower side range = 8.58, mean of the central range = 8.61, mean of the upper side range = 9.05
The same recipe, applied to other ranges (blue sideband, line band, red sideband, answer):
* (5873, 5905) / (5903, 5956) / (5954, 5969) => 1.5 angstrom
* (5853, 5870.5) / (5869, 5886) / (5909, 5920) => -0.8 angstrom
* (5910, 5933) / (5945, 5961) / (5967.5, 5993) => -0.3 angstrom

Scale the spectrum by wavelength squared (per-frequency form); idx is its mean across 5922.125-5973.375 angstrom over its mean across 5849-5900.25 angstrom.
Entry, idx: 1.0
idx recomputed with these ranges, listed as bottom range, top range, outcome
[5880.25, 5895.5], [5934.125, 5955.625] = 1.08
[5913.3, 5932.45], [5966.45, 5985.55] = 1.03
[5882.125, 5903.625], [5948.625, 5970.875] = 1.12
